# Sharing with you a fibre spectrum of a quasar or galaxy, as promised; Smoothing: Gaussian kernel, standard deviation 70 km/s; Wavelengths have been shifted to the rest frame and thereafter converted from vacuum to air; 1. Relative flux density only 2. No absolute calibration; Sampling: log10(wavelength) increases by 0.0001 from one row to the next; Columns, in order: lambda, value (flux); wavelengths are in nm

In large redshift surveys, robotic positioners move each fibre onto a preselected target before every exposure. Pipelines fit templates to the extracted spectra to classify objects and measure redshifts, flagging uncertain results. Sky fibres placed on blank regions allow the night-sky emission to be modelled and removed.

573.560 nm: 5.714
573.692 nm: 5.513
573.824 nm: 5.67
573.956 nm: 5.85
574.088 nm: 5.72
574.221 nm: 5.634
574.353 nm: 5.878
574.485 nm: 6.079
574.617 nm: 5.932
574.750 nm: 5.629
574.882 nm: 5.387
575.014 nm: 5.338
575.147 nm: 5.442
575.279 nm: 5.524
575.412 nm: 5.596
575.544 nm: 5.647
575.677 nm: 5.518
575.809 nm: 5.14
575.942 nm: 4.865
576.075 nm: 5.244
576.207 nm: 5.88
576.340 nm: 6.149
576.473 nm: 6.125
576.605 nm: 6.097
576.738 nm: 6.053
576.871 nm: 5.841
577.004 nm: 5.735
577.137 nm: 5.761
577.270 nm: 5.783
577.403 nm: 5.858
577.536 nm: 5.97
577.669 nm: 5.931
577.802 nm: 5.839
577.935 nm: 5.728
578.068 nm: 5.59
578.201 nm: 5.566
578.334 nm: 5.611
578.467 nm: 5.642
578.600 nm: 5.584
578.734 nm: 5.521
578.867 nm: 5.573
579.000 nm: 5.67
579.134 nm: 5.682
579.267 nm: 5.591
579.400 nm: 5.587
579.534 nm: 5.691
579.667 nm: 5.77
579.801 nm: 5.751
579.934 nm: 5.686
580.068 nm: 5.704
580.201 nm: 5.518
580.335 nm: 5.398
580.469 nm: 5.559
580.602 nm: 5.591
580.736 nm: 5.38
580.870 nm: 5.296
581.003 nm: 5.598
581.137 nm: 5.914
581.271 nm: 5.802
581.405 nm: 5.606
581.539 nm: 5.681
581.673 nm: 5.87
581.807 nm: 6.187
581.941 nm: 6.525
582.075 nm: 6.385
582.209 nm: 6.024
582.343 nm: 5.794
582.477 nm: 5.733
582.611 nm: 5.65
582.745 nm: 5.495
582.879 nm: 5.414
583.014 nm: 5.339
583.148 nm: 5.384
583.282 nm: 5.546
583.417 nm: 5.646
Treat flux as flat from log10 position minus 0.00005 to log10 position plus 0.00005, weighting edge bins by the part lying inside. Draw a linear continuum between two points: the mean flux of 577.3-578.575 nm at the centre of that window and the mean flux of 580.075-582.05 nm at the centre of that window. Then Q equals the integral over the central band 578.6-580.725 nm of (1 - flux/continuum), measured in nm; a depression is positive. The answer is 0.05 nm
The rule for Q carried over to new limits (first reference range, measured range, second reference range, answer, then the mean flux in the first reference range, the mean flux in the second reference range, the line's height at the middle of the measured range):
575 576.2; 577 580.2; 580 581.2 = -0.12 nm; 5.39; 5.55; 5.49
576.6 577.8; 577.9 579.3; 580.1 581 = 0.02 nm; 5.87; 5.48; 5.71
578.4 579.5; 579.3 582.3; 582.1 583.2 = -0.07 nm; 5.61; 5.64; 5.62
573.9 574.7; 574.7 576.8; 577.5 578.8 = 0.07 nm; 5.84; 5.69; 5.78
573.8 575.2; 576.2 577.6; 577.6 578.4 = -0.06 nm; 5.69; 5.71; 5.71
